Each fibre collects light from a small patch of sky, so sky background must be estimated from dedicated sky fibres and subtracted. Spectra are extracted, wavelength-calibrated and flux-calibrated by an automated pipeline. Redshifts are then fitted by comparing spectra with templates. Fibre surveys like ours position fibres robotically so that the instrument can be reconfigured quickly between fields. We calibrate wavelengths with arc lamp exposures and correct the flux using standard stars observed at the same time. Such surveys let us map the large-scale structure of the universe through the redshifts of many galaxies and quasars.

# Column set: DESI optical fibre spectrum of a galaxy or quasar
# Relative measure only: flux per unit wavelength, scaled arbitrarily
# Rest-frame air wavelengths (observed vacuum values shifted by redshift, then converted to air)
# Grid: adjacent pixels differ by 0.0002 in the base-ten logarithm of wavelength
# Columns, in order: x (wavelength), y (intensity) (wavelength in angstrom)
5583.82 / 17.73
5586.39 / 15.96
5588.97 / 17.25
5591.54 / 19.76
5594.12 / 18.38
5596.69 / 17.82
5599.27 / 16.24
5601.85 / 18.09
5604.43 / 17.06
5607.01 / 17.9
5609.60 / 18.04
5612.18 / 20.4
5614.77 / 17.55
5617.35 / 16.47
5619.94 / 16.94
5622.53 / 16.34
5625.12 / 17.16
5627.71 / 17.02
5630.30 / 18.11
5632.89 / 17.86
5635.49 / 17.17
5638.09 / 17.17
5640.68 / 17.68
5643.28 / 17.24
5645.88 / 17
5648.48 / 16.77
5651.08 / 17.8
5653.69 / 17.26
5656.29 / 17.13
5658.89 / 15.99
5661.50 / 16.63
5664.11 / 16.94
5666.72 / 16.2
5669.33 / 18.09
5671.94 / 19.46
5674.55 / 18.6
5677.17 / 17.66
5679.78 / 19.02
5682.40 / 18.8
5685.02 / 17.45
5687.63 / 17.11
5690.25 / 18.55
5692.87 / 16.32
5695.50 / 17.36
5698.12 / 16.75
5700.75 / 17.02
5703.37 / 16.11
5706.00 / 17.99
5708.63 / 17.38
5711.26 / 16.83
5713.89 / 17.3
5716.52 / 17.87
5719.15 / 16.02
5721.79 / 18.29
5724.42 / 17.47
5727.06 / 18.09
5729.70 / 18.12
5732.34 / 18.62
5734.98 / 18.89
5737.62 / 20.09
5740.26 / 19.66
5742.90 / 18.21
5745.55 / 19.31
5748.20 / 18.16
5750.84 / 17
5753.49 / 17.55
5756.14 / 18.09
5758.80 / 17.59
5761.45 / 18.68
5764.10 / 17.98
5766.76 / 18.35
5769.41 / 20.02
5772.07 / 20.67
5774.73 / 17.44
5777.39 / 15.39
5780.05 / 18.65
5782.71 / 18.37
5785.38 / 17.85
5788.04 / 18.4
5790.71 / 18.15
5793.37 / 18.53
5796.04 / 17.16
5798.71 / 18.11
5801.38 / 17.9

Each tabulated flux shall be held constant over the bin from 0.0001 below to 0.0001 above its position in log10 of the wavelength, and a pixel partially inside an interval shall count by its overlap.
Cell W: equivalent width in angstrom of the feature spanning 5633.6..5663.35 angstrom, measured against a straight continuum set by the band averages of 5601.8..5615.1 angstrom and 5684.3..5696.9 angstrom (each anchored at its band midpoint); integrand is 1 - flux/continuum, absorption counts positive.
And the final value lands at 1.2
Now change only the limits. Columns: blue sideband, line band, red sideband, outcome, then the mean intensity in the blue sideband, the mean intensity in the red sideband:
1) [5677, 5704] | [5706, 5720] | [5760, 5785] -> 0.4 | 17.5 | 18.4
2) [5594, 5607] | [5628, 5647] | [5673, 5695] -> 0.3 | 17.5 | 17.9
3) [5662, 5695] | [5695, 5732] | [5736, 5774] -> 1.7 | 17.8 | 18.7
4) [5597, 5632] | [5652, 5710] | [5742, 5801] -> 1.1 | 17.5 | 18.2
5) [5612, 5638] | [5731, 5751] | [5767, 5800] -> -0.9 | 17.4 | 18.2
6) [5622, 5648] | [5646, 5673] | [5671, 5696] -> 0.7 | 17.3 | 18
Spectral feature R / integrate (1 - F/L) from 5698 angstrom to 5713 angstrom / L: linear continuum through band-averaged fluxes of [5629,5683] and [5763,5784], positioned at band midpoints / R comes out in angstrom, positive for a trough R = 0.7 angstrom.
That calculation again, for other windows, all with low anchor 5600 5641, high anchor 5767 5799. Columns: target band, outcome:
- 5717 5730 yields 0.3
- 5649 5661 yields 0.5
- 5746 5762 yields 0.2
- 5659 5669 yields 0.6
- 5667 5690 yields -0.5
